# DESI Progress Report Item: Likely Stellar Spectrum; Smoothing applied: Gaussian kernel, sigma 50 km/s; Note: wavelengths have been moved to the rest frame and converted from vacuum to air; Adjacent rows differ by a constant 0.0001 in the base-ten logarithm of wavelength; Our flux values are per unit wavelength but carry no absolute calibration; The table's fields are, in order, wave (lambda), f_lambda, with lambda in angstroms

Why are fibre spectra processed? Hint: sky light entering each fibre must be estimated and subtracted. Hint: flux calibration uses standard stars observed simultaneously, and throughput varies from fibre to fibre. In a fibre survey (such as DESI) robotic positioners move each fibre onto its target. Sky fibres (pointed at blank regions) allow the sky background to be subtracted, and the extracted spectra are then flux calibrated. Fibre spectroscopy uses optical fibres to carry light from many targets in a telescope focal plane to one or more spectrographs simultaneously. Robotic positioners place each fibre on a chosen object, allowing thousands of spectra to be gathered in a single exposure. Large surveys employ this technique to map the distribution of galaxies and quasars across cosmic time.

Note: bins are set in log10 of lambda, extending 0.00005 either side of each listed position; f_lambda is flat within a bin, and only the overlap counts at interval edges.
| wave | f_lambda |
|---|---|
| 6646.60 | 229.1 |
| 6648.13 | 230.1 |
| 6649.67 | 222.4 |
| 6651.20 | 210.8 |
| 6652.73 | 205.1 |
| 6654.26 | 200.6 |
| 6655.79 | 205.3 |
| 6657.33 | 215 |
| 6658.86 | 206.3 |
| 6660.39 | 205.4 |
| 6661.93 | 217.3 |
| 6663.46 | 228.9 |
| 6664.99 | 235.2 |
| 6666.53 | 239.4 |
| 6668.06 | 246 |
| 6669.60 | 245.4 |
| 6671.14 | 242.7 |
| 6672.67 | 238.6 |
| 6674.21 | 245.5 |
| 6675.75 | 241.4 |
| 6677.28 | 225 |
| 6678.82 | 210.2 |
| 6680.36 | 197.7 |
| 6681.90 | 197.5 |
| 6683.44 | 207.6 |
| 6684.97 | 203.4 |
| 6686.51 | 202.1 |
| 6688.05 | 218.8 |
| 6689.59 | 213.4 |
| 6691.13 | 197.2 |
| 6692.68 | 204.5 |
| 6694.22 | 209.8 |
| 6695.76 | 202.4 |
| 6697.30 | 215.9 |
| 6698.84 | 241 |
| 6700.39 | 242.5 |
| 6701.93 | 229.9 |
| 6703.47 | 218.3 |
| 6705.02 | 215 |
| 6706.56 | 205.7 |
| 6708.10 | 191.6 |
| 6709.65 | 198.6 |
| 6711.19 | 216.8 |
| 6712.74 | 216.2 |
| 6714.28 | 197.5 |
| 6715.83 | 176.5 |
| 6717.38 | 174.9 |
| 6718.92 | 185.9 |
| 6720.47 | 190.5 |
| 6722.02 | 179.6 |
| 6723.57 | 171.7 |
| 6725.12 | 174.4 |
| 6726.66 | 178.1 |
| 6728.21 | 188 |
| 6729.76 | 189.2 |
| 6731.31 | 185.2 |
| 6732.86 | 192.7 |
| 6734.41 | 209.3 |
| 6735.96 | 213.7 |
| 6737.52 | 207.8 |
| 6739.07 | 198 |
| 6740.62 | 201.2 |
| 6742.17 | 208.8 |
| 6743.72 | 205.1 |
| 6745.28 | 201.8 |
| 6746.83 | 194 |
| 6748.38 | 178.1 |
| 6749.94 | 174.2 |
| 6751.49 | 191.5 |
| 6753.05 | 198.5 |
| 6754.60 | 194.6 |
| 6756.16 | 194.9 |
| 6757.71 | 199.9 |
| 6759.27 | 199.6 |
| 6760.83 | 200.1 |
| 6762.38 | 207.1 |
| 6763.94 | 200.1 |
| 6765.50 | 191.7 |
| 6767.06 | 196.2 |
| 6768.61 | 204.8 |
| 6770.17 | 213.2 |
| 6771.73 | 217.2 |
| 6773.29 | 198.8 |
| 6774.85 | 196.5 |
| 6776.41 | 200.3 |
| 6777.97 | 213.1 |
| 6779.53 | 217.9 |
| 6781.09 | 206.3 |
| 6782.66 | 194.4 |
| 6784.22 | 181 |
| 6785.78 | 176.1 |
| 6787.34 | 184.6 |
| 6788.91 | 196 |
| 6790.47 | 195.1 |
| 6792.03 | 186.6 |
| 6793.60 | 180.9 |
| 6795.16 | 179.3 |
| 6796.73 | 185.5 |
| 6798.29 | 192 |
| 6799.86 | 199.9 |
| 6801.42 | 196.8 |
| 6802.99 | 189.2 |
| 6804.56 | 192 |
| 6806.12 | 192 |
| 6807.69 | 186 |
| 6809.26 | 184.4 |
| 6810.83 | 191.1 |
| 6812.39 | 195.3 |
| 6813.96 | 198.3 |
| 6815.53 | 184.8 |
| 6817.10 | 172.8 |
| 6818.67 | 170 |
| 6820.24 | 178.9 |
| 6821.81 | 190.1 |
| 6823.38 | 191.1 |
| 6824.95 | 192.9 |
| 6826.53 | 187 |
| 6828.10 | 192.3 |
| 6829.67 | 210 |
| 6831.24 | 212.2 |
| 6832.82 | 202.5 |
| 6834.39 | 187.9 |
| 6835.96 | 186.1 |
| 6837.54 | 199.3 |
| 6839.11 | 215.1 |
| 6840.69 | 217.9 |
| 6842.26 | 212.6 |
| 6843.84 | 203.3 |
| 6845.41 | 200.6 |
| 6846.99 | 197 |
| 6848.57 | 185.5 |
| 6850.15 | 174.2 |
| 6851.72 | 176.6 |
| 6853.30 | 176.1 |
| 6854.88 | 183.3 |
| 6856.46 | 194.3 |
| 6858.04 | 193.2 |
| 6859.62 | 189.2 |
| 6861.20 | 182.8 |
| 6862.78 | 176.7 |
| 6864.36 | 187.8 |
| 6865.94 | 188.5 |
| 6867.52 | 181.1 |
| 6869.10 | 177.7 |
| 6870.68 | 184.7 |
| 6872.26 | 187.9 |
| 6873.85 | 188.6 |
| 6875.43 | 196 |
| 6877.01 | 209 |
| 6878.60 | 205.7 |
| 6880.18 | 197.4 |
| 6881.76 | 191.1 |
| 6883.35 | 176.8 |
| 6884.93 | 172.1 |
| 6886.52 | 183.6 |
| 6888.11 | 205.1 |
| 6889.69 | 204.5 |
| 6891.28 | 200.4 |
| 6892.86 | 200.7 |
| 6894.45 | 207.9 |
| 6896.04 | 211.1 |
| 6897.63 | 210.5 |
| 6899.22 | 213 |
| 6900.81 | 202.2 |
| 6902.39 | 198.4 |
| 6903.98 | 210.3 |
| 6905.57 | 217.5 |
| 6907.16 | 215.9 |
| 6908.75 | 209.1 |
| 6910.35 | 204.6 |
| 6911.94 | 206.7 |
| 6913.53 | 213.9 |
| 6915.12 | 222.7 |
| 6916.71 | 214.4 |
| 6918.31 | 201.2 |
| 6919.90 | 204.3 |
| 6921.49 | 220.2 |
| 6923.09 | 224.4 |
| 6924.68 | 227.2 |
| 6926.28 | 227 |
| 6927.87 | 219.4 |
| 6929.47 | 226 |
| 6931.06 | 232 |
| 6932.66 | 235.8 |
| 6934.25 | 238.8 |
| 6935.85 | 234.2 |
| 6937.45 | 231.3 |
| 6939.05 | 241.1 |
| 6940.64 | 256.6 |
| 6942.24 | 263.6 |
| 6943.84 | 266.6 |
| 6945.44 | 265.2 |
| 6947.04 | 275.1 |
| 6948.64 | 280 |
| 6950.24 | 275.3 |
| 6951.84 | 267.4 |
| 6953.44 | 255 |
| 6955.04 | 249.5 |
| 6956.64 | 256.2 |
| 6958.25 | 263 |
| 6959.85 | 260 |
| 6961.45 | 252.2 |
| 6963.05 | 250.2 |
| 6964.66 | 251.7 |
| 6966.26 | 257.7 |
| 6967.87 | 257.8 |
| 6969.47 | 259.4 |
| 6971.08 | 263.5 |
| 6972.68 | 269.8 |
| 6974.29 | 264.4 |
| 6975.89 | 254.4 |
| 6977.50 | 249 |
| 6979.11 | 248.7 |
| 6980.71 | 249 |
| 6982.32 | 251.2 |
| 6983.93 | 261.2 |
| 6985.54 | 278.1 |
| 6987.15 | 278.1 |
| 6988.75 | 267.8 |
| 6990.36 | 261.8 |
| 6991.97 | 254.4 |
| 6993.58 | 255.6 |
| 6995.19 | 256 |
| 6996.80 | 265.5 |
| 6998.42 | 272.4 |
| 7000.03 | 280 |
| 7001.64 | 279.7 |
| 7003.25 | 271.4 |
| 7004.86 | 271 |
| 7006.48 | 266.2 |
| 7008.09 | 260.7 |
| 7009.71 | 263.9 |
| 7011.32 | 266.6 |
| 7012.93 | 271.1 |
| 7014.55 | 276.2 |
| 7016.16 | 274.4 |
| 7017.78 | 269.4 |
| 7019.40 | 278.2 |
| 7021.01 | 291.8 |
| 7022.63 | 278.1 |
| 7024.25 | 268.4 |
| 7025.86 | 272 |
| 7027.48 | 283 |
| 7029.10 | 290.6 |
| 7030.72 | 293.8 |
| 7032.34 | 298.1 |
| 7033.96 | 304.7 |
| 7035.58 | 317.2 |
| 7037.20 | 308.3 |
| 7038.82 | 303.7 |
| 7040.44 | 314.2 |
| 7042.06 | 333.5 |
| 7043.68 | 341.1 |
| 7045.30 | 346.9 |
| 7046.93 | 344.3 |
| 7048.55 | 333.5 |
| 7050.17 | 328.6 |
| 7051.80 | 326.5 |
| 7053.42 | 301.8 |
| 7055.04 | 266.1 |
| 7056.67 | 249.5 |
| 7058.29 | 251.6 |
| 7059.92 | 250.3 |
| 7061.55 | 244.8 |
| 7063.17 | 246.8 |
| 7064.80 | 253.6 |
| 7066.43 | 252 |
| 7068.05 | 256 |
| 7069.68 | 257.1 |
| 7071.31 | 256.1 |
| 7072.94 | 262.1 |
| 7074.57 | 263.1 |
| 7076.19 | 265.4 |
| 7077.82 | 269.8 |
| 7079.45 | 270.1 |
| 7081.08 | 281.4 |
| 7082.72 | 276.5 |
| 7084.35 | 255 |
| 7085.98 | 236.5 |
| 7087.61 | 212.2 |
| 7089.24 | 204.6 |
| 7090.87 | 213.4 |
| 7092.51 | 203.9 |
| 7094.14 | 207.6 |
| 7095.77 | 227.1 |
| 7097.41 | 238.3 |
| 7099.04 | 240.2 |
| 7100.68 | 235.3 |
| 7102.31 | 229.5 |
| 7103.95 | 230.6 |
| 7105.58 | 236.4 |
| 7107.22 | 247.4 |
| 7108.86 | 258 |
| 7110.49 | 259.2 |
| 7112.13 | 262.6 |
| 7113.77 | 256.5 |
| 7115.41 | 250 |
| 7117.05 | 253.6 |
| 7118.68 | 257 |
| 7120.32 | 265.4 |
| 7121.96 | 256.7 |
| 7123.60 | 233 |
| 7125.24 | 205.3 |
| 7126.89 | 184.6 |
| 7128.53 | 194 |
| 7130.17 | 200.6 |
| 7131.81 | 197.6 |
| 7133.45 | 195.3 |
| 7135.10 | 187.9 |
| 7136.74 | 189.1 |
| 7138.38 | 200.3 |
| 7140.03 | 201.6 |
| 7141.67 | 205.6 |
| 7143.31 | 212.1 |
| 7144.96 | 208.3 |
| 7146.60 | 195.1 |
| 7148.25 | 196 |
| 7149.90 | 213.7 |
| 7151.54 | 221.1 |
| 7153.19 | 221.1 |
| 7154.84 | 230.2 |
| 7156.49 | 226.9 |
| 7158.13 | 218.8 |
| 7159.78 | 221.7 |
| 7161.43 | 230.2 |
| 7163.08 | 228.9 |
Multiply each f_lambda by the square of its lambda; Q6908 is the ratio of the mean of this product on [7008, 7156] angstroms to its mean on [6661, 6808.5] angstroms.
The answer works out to 1.38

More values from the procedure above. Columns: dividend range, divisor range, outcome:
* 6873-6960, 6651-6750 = 1.15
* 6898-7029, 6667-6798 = 1.32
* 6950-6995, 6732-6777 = 1.38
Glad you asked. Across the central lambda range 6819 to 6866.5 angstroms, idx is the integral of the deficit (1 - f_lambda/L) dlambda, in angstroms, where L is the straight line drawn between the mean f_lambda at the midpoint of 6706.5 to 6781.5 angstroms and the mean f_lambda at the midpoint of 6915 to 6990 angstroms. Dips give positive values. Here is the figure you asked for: 6.2 angstroms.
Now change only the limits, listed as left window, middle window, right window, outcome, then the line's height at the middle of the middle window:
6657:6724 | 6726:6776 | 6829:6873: 1.77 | 205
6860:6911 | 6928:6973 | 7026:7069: -3.56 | 236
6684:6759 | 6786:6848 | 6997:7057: 9.71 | 229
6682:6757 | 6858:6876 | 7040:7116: 3.19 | 226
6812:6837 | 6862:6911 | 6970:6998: 4.66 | 218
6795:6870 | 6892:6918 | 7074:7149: -1.15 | 201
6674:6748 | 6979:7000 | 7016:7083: 0.63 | 271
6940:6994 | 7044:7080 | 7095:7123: -3.74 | 252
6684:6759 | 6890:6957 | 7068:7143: -3.37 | 218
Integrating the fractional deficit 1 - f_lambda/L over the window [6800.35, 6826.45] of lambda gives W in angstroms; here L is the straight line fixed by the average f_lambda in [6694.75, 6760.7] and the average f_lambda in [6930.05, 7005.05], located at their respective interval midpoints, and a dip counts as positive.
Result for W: 3.8 angstroms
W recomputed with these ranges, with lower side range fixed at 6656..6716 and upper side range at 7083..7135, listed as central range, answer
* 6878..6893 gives 2.03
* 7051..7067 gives -2.49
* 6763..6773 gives 0.73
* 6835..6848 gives 1.09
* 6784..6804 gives 2.94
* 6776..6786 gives 0.93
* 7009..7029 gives -4.17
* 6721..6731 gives 1.73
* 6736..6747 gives 0.77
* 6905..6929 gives 0.97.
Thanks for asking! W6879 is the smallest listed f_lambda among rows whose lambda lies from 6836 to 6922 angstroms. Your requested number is 172.1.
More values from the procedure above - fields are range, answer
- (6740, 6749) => 178.1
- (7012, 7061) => 249.5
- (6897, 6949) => 198.4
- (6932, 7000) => 231.3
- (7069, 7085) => 255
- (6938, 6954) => 241.1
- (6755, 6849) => 170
